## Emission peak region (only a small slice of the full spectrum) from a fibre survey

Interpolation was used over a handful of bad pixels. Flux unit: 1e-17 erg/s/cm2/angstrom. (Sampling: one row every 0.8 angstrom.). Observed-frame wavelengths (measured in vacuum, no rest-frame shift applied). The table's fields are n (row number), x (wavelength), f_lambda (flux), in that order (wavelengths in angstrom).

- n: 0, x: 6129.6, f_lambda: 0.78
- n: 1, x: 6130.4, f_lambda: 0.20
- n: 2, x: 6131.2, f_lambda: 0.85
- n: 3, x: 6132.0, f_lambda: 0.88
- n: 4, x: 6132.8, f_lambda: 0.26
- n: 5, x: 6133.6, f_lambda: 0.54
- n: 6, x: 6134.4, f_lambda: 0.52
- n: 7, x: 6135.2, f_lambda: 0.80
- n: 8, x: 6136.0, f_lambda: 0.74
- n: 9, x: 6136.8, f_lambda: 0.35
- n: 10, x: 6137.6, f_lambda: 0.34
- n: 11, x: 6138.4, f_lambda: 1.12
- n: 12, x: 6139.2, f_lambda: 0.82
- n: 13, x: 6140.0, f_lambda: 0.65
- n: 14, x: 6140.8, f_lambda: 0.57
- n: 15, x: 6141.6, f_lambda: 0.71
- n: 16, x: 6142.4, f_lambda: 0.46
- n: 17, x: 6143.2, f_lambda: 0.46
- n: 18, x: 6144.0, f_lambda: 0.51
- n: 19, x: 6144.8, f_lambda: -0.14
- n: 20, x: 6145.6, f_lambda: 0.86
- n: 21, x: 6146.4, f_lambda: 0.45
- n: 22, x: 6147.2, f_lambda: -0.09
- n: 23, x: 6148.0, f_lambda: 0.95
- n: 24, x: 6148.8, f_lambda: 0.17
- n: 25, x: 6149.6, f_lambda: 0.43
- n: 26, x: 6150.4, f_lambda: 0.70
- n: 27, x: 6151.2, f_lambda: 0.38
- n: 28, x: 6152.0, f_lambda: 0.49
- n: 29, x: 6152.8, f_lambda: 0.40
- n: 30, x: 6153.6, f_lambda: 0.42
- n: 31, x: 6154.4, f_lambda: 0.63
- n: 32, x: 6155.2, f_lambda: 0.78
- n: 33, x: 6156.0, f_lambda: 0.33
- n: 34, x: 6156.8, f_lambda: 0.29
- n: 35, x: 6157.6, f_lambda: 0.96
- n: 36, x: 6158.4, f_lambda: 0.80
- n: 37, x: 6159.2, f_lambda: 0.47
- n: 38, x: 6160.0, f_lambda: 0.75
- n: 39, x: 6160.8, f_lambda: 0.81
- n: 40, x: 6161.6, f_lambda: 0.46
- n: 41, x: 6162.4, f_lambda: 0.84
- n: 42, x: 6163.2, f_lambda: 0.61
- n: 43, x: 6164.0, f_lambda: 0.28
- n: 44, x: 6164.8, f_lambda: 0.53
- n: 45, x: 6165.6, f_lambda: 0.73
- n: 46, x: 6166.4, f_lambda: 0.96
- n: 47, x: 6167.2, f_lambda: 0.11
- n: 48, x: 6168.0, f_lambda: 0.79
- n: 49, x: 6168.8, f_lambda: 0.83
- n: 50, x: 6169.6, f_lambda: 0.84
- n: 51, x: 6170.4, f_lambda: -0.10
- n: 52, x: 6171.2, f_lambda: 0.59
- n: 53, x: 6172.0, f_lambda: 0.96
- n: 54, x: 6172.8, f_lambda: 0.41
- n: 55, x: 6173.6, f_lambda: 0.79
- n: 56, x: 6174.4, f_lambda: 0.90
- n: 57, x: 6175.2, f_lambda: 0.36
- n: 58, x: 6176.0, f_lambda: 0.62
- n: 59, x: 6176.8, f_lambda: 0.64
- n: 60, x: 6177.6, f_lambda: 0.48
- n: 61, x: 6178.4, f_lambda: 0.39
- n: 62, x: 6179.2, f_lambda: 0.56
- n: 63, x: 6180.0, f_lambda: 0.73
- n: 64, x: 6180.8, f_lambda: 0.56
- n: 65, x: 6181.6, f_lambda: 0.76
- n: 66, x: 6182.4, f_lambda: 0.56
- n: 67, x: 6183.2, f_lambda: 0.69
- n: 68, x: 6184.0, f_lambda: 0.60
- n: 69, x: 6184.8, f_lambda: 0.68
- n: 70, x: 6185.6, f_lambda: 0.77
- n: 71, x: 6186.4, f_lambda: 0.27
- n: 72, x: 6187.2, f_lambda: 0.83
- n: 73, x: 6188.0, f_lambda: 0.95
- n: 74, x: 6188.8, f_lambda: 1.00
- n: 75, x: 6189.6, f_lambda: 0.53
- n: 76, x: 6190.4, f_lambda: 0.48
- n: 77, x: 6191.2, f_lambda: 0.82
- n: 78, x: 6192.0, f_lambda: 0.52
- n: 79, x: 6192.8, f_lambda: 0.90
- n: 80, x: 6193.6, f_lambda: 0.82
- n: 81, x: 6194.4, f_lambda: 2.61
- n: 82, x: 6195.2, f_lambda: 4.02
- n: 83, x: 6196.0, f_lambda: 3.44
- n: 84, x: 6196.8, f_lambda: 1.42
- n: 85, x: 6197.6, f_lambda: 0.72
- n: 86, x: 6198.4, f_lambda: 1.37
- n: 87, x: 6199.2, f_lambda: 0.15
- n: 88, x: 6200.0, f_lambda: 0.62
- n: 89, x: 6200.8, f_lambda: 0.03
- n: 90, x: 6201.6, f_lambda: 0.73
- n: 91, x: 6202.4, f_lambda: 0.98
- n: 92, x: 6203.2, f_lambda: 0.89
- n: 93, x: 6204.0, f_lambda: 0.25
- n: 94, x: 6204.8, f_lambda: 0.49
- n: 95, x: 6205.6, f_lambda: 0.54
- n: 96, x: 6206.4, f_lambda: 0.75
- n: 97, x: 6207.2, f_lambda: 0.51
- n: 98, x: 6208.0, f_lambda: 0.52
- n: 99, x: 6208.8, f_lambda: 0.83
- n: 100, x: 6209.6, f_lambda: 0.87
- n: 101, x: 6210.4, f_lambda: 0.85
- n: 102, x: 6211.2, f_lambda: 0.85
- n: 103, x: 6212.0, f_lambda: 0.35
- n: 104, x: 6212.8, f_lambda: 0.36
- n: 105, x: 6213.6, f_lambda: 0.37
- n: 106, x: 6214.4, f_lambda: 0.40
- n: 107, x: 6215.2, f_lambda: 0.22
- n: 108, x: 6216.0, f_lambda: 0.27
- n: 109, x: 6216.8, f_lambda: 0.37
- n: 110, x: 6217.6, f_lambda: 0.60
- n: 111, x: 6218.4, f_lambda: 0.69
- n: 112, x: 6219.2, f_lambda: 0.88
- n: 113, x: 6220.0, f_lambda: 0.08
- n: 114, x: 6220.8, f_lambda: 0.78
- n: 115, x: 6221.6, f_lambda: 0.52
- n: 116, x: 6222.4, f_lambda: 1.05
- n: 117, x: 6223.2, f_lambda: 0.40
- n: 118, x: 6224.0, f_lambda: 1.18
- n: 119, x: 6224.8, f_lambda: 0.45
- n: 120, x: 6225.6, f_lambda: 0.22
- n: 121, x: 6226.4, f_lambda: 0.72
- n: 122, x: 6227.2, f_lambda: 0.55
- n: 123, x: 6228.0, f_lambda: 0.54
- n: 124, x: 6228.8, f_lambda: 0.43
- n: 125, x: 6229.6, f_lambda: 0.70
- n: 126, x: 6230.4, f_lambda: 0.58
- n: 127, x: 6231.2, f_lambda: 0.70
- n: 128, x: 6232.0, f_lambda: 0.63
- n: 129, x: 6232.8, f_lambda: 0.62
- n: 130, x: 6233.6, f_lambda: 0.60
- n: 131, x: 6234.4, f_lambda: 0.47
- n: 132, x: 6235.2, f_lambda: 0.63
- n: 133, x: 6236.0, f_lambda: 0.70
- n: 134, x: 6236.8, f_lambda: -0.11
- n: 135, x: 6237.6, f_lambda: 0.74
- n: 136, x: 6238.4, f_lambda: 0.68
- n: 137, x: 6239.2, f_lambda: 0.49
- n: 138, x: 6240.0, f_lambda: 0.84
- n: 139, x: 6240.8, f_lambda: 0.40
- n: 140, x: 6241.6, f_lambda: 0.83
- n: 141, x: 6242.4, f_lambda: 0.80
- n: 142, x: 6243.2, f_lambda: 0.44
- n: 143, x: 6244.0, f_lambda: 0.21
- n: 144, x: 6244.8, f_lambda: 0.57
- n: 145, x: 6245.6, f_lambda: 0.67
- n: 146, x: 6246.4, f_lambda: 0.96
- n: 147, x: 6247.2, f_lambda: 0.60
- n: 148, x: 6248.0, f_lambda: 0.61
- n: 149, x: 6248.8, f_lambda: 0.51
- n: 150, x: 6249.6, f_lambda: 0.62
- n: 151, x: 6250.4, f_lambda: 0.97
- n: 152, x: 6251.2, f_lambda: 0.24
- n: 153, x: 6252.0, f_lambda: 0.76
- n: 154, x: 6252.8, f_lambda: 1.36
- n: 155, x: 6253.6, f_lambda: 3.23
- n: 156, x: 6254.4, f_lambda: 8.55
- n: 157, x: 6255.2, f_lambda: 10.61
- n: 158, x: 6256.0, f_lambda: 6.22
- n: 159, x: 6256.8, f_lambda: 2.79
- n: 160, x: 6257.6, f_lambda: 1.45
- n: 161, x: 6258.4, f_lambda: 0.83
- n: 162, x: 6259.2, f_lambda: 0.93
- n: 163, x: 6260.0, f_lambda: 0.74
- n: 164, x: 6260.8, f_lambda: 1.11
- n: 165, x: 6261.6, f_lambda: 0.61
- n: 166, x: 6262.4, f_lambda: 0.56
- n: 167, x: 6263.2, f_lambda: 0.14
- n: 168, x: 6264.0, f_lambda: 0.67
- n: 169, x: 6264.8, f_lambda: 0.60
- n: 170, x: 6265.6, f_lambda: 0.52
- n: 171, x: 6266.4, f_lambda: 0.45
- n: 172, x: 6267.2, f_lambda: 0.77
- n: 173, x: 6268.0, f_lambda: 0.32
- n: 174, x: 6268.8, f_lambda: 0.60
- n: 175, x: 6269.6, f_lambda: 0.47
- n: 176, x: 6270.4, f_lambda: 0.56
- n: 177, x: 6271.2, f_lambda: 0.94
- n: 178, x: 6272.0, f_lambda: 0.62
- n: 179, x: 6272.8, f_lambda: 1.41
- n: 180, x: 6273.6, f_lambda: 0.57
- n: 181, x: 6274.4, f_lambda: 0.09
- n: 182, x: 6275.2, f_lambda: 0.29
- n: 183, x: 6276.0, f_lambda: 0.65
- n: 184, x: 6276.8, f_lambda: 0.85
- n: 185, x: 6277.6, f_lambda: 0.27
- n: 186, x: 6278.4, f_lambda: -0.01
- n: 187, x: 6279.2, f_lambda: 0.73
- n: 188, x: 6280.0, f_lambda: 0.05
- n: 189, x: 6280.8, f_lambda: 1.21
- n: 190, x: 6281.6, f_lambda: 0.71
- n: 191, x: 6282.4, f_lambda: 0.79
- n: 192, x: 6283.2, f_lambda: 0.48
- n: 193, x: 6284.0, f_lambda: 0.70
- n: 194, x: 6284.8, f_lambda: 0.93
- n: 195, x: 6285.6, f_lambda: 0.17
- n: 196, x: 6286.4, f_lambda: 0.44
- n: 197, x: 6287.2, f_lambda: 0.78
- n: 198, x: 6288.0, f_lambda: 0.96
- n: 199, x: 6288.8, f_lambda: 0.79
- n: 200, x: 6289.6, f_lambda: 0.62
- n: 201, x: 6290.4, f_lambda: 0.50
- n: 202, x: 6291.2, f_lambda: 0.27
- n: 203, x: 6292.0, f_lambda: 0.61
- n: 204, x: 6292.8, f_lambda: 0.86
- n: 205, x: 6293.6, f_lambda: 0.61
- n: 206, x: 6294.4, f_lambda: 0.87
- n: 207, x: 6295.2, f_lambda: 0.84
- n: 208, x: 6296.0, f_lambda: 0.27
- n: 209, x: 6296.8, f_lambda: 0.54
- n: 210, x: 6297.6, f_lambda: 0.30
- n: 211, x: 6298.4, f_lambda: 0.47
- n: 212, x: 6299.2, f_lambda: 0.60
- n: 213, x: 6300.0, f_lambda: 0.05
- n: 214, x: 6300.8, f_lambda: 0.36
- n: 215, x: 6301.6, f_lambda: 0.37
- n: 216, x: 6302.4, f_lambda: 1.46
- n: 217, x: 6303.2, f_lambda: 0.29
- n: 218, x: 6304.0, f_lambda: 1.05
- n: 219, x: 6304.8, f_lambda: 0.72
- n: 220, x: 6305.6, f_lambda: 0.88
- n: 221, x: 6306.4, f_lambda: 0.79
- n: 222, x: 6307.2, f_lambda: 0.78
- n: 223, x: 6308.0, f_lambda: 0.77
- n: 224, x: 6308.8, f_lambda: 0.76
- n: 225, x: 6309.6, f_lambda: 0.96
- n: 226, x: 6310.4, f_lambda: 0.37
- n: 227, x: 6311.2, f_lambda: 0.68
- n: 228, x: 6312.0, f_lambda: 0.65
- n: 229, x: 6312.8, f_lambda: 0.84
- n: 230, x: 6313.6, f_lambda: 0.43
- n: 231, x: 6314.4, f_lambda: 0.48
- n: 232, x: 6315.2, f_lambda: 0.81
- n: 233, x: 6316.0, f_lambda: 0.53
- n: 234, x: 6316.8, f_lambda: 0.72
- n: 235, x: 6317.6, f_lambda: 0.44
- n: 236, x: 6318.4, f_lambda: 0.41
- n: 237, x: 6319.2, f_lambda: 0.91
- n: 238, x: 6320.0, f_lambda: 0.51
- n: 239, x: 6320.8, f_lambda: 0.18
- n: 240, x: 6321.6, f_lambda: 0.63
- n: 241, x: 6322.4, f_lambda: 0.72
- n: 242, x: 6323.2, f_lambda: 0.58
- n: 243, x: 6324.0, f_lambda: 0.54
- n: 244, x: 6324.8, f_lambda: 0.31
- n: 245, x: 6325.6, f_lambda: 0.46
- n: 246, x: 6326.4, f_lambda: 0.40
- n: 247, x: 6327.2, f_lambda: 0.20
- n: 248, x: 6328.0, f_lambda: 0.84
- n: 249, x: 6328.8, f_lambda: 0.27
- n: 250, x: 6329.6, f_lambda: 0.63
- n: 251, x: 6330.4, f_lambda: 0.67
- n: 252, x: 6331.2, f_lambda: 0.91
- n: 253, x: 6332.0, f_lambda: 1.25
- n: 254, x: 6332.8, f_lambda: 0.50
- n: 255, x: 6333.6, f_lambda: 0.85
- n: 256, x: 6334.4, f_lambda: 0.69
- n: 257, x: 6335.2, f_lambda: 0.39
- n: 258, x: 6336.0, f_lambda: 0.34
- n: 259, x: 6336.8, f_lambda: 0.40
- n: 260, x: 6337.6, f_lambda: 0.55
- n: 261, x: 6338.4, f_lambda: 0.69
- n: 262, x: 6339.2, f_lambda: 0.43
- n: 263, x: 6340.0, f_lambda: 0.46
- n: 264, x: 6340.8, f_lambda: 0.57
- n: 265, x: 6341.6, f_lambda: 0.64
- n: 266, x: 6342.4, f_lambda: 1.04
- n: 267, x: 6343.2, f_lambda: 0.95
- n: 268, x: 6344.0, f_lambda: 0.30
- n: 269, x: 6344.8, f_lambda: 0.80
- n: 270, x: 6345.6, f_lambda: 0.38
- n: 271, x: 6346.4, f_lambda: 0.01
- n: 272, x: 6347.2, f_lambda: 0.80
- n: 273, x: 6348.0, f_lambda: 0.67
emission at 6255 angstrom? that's [O III]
